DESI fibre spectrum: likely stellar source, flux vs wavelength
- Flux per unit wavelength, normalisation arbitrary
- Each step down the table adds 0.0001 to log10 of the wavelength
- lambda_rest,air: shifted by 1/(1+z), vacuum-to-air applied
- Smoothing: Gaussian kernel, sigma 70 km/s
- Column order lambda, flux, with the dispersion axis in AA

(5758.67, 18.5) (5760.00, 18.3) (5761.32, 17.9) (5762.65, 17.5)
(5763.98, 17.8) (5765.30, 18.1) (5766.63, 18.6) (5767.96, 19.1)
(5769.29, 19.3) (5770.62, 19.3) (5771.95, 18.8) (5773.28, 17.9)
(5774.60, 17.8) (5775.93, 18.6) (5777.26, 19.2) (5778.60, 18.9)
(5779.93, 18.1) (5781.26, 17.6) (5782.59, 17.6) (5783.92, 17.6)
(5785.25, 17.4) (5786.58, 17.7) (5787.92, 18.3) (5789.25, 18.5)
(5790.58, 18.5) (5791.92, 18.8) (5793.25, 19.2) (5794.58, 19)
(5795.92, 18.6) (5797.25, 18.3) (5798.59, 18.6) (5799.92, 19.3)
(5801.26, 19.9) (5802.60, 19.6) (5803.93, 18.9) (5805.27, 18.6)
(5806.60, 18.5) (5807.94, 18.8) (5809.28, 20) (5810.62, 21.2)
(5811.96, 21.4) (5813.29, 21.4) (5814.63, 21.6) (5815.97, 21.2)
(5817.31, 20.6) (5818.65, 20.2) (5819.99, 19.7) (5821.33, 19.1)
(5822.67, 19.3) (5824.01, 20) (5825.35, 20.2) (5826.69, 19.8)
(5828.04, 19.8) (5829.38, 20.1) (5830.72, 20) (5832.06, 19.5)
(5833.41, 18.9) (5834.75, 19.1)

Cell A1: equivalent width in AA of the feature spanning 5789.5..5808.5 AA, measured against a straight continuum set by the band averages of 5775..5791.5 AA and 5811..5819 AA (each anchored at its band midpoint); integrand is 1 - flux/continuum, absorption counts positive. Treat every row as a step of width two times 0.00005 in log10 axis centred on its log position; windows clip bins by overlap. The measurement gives 0.7 AA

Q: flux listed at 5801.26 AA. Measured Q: 19.9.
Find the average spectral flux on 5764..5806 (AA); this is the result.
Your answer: 18.6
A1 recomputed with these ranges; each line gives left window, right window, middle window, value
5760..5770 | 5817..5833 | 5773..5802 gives 0.7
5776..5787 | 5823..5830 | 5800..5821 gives -0.9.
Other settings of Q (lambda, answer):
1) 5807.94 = 18.8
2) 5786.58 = 17.7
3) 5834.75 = 19.1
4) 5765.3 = 18.1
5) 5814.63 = 21.6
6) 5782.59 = 17.6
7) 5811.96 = 21.4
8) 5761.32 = 17.9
